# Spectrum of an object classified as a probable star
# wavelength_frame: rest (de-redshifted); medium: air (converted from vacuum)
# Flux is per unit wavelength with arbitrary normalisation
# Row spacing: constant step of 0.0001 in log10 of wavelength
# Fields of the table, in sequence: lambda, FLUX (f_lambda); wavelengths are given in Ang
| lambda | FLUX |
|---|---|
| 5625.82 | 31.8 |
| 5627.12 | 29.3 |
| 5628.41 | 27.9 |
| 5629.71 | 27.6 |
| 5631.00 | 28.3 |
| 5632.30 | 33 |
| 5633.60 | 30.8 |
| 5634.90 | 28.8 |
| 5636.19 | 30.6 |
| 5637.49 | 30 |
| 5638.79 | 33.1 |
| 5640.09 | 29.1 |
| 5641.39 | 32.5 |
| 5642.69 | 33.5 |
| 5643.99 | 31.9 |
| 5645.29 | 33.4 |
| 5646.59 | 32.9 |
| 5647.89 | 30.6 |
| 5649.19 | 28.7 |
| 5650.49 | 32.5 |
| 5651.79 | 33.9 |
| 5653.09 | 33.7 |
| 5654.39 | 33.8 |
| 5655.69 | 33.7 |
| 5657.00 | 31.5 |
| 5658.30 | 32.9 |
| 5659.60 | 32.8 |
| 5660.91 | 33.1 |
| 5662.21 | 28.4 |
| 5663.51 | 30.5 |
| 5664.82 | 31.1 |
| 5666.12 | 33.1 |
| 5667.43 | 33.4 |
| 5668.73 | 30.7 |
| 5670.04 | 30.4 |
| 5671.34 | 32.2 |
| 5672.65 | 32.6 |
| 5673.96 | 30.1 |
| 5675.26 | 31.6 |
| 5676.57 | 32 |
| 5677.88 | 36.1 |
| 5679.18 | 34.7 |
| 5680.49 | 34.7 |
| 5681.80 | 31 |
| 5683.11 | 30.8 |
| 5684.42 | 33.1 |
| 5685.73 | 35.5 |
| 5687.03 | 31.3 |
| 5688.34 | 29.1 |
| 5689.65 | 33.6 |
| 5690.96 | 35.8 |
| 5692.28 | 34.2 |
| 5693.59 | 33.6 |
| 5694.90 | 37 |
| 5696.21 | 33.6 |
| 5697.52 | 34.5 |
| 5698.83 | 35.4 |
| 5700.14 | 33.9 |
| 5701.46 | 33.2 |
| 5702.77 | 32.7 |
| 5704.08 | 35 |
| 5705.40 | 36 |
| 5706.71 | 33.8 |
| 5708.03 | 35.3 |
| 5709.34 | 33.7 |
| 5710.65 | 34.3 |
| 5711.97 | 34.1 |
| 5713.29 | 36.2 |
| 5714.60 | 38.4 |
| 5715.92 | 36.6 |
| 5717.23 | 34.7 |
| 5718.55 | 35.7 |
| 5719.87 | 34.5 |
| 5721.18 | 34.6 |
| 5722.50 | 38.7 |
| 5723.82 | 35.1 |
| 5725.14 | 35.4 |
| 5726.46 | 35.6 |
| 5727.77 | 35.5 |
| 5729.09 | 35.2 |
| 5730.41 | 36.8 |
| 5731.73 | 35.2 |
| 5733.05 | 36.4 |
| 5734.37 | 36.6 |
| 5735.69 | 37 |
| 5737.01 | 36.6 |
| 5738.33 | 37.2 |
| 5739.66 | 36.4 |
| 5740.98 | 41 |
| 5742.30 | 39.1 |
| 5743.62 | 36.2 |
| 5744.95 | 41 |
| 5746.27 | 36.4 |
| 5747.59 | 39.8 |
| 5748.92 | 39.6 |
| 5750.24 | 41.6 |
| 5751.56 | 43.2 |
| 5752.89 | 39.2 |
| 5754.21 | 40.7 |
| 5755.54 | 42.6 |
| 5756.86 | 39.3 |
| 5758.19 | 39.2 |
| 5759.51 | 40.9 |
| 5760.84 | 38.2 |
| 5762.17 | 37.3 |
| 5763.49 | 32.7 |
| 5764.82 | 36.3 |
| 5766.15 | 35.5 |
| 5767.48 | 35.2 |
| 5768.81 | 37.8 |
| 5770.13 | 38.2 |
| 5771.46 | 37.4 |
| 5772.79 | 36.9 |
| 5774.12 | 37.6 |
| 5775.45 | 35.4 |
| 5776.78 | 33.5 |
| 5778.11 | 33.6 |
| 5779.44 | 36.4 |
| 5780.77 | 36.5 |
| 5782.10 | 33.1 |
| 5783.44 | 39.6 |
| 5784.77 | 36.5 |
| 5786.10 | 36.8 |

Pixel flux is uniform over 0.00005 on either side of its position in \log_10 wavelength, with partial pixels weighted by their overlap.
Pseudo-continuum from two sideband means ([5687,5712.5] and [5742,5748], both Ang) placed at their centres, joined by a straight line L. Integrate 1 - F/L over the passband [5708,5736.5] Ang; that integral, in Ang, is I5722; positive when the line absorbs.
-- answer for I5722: 0.39 Ang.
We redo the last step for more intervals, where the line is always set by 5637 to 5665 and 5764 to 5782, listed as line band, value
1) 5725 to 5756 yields -2.8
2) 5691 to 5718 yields -0.8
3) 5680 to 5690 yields 0.2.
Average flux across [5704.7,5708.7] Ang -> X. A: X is 35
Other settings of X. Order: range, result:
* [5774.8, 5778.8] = 34.2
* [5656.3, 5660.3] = 32.4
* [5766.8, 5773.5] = 37.1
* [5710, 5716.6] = 35.9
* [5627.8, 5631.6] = 27.9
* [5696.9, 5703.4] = 33.9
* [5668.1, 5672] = 31.1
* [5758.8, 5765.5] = 37.1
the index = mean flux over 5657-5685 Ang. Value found 32.1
